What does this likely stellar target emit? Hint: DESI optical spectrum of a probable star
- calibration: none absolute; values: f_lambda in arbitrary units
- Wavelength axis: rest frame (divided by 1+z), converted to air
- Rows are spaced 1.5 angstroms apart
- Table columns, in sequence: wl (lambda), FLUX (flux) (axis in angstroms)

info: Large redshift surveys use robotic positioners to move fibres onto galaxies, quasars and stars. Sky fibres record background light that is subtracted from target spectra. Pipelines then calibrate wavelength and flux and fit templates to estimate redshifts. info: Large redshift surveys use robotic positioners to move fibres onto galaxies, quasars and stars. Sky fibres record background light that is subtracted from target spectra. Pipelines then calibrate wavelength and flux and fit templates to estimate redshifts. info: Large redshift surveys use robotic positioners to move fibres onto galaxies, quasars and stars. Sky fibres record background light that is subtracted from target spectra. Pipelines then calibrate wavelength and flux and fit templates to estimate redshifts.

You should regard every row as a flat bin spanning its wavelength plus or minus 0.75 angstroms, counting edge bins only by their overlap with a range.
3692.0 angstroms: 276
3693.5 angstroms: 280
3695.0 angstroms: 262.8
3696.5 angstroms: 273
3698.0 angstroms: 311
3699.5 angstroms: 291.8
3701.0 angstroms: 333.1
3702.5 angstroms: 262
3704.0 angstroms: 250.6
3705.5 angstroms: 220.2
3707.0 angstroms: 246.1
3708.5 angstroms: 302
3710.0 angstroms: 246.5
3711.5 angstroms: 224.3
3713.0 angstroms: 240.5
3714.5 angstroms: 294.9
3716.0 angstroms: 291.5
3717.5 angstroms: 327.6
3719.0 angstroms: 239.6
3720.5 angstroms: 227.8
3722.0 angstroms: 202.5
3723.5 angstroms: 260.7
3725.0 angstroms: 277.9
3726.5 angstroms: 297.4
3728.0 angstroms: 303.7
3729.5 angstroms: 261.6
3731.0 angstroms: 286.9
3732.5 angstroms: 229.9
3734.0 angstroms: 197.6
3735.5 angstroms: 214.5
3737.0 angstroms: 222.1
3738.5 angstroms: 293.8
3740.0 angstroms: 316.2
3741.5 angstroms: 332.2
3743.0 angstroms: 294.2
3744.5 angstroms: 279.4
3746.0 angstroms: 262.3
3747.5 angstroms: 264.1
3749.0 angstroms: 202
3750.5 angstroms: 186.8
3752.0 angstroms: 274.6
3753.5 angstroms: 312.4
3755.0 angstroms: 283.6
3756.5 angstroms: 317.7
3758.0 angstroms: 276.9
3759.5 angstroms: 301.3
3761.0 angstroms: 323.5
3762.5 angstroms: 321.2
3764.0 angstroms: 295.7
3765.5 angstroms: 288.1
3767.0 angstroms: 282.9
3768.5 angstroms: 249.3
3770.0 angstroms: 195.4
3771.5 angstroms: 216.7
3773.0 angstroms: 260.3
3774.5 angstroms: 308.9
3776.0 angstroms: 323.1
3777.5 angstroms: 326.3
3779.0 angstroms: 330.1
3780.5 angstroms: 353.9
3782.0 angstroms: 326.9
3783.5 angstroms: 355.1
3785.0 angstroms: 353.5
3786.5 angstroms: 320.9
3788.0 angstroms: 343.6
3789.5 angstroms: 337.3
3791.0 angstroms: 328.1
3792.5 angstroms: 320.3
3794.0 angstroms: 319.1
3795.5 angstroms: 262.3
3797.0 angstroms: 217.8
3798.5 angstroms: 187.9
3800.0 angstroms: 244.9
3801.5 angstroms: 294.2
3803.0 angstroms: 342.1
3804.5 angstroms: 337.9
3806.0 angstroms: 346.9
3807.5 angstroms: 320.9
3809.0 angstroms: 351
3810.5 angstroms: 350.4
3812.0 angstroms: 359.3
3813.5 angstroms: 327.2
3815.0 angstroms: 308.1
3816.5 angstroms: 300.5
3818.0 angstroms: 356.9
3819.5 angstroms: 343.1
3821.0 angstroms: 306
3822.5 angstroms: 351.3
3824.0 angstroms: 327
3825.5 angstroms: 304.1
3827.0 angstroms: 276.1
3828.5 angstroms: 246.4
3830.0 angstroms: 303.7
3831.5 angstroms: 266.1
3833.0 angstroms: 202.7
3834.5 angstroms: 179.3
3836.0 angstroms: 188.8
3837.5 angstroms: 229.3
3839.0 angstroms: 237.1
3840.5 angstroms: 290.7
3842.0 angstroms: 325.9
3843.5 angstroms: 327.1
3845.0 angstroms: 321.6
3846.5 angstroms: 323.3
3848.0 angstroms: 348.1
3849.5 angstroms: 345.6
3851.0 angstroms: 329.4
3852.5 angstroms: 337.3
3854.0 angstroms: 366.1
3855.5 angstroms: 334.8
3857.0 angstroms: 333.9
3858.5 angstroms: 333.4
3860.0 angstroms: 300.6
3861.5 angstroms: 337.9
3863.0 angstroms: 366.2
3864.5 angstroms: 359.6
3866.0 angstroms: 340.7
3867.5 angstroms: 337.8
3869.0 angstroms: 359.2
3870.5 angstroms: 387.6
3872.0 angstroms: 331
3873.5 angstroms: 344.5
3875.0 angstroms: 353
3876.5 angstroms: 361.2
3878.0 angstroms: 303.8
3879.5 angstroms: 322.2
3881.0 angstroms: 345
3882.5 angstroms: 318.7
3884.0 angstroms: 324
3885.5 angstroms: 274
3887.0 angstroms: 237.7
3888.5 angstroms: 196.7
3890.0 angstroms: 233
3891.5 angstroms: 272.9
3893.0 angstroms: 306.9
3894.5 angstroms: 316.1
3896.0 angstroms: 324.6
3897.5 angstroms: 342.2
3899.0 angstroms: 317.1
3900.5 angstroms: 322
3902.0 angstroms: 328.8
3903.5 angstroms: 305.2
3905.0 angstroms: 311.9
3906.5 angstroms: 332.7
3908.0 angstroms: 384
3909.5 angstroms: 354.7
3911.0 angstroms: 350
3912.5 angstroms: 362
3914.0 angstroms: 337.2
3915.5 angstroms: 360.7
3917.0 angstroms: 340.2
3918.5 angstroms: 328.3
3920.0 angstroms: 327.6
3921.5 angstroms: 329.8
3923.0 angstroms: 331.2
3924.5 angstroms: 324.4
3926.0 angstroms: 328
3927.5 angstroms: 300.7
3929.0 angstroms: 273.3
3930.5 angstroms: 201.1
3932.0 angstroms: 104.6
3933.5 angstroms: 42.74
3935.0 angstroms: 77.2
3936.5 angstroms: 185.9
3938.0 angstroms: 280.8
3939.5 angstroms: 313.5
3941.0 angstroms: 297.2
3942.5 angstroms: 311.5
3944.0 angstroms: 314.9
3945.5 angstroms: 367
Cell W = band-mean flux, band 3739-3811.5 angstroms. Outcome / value 297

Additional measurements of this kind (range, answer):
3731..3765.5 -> 273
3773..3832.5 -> 314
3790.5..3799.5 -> 270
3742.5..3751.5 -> 248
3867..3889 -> 321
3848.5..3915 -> 327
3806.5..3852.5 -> 302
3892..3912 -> 330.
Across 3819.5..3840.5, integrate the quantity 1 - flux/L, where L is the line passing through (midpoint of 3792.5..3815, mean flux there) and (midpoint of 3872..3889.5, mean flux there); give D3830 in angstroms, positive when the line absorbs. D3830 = 2.7 angstroms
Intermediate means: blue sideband 305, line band 267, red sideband 307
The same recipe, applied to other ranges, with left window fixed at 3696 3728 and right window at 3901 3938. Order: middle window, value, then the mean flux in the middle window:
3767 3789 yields -2.3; 304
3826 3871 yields -4.1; 307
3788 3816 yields -3.3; 310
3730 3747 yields 0.3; 266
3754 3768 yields -1.3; 298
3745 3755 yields 0.7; 254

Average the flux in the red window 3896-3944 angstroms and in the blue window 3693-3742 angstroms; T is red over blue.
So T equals 1.10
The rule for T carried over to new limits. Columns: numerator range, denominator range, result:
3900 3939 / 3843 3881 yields 0.85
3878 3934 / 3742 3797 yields 1.03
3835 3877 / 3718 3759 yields 1.23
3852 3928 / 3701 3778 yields 1.21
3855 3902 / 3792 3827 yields 1.03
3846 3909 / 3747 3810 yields 1.10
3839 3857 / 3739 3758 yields 1.18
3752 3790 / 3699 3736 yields 1.16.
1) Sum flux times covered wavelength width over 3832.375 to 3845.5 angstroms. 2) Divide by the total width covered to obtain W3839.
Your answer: 255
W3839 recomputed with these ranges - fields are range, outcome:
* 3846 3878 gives 344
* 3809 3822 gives 333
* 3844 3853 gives 334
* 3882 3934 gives 300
